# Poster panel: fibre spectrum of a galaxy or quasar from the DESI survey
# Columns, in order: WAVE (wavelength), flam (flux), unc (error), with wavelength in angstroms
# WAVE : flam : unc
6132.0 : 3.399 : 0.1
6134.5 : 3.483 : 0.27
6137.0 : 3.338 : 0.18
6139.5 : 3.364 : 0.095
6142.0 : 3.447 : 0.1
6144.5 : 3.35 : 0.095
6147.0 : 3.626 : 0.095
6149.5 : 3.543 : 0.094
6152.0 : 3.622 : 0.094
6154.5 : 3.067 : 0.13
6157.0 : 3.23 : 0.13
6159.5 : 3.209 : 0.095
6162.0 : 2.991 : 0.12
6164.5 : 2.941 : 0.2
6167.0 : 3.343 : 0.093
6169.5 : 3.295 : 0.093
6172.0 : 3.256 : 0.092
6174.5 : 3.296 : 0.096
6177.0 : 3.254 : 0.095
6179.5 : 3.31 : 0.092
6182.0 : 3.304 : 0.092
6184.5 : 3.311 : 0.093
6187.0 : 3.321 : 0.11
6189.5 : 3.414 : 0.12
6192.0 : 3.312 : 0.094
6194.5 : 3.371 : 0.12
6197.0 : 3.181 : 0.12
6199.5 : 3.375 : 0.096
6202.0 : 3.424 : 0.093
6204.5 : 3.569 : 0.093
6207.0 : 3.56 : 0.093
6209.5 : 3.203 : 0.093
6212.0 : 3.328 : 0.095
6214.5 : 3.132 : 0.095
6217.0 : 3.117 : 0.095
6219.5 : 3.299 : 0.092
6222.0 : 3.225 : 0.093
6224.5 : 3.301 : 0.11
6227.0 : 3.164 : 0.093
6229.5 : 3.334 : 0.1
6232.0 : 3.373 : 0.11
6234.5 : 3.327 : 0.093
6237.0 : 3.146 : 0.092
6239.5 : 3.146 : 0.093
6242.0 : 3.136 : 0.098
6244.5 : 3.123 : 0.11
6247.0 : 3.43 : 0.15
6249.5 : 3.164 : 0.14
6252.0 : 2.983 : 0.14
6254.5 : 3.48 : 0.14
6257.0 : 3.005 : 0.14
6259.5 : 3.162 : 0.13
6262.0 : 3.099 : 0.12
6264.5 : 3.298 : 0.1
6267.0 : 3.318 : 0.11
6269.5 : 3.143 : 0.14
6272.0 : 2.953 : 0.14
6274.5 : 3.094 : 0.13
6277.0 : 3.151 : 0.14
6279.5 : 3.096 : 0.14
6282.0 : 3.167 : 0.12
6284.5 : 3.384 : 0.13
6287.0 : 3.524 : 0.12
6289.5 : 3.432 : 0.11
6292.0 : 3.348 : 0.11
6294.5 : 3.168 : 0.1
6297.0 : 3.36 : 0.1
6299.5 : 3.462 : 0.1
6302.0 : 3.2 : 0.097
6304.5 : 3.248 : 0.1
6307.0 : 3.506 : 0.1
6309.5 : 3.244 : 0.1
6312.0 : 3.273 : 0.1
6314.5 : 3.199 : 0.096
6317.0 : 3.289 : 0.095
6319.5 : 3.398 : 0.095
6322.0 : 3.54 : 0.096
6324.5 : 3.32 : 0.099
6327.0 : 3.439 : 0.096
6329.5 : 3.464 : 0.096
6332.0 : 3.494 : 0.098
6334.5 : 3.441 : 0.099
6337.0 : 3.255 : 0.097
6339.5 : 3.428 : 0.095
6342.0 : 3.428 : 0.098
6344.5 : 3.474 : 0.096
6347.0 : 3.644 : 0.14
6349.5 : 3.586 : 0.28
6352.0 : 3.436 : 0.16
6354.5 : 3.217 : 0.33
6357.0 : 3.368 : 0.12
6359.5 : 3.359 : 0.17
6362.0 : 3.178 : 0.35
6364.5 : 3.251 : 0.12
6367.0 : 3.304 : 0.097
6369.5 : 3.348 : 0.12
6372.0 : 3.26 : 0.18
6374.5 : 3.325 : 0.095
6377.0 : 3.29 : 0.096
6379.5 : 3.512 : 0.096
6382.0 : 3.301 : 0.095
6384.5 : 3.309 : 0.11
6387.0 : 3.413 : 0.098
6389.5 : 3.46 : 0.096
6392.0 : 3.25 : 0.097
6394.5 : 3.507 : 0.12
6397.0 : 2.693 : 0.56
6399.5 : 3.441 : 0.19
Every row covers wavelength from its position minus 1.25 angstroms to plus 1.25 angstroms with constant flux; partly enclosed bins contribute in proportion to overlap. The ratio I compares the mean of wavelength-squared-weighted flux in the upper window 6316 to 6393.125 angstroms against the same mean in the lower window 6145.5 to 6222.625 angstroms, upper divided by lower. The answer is 1.08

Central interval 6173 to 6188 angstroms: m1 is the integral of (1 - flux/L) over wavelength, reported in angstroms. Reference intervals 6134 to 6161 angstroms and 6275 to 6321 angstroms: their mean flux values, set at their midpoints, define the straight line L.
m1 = 0.3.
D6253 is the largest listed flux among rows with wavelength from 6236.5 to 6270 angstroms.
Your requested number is 3.48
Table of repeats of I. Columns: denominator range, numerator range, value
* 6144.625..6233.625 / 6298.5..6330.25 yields 1.06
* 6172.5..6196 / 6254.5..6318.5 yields 1.01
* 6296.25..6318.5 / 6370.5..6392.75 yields 1.04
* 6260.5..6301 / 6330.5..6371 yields 1.07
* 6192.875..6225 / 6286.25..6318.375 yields 1.03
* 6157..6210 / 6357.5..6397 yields 1.07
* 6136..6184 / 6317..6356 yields 1.10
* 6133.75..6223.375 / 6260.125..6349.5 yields 1.04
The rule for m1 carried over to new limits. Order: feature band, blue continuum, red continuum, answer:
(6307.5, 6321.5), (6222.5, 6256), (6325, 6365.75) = 0.20 angstroms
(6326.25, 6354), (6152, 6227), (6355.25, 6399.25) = -1.33 angstroms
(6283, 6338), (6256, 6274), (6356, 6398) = -2.68 angstroms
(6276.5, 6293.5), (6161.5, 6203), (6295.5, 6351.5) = 0.30 angstroms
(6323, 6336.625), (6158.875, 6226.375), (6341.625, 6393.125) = -0.30 angstroms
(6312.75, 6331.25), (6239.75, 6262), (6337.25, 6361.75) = -0.14 angstroms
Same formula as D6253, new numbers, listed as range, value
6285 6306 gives 3.524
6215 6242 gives 3.373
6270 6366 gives 3.644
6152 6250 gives 3.622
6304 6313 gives 3.506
